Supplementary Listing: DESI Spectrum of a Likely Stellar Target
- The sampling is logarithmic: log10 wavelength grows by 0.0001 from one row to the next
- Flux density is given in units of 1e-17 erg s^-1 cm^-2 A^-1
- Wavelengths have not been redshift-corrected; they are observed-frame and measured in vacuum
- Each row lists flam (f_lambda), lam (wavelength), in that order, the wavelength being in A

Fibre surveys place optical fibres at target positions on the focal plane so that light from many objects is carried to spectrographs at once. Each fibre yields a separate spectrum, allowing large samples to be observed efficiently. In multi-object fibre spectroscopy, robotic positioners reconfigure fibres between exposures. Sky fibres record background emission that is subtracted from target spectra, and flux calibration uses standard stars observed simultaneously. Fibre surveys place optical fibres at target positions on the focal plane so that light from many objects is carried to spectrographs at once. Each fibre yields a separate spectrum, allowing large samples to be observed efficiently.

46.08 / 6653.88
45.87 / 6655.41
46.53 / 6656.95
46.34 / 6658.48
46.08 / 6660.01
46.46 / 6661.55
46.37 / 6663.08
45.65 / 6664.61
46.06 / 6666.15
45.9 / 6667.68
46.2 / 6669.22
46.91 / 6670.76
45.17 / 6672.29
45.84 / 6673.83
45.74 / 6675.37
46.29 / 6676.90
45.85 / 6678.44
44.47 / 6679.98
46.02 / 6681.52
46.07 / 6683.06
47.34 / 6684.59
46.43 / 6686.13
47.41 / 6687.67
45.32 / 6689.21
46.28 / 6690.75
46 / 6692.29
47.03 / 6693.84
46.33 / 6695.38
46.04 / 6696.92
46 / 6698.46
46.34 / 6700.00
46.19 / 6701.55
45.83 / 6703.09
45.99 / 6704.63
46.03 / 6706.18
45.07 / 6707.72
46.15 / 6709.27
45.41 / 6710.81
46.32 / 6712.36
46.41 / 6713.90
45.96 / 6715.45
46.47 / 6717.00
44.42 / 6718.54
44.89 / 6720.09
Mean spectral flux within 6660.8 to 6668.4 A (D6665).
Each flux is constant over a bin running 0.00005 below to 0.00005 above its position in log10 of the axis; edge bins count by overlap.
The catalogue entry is 46.1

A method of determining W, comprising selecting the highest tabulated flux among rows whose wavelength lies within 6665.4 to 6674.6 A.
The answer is 46.91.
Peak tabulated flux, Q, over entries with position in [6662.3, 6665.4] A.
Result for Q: 46.37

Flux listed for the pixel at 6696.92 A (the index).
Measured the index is 46.04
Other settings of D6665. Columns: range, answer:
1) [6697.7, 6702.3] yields 46.1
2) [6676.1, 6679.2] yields 46.1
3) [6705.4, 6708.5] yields 45.4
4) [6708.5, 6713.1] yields 46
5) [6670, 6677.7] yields 46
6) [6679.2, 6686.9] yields 46.1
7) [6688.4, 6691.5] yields 45.8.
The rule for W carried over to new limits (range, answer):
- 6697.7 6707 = 46.34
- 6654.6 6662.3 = 46.53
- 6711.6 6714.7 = 46.41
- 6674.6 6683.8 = 46.29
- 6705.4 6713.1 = 46.32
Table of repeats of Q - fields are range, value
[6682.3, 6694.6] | 47.41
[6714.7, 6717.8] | 46.47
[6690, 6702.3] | 47.03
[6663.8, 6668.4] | 46.06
